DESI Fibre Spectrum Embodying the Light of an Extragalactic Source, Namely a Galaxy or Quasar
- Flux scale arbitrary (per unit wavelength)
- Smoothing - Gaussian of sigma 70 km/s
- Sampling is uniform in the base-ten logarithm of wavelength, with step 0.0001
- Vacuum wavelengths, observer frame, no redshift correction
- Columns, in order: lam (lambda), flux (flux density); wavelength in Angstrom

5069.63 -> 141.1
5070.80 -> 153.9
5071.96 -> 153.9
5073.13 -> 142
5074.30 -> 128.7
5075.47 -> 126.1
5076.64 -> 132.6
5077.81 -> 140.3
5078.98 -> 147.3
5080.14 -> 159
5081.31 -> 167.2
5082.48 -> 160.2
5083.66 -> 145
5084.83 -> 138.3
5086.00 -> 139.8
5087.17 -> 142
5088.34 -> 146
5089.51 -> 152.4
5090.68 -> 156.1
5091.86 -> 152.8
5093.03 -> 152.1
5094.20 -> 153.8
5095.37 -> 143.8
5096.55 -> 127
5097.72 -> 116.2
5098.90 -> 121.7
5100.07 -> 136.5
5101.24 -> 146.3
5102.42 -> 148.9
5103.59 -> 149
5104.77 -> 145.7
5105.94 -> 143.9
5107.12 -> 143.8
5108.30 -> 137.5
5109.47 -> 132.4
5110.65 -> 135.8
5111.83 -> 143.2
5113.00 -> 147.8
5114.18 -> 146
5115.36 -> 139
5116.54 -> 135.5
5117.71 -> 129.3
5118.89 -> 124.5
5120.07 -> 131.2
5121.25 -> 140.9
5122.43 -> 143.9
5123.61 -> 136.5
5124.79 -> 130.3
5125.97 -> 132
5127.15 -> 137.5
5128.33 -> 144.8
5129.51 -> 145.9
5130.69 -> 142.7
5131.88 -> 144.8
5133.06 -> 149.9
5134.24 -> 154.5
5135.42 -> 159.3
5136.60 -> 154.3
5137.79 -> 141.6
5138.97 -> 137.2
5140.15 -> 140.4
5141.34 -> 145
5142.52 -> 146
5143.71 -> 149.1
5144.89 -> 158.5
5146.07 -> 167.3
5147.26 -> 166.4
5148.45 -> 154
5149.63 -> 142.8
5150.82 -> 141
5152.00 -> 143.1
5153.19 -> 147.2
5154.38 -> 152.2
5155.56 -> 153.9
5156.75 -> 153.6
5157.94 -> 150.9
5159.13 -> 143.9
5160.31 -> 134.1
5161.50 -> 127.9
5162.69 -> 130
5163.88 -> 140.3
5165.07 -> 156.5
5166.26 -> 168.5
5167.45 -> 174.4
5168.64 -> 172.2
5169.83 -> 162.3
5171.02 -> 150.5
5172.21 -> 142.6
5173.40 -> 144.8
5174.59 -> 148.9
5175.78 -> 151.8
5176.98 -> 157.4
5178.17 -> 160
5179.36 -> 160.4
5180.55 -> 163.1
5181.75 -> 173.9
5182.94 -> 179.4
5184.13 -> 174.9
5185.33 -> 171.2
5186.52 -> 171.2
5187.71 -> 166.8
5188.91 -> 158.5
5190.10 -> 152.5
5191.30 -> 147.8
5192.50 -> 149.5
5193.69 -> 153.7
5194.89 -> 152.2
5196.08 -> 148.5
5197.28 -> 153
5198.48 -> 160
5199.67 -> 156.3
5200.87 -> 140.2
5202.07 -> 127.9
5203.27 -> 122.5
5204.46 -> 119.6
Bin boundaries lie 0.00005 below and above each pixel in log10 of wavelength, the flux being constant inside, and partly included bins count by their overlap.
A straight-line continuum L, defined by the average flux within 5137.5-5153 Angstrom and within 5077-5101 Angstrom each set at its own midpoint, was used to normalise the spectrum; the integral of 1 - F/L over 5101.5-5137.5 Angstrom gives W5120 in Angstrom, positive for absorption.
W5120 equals 1.3 Angstrom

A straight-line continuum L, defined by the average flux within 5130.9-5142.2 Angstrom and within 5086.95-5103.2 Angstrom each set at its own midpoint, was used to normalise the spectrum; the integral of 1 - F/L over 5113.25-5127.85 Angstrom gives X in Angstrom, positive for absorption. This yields 1.0 Angstrom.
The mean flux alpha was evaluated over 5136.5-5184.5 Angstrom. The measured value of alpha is 153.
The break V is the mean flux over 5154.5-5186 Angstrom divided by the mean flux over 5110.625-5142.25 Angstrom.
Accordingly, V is 1.10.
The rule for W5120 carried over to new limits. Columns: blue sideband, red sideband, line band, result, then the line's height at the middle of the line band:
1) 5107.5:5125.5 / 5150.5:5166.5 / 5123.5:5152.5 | -1.11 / 141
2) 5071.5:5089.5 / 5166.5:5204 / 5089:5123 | 1.61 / 148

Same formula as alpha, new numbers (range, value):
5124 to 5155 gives 147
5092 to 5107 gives 141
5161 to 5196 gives 157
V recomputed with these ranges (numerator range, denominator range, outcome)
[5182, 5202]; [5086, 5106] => 1.10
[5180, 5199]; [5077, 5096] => 1.08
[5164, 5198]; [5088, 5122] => 1.13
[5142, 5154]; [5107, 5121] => 1.11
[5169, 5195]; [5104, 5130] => 1.15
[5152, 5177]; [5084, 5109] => 1.05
